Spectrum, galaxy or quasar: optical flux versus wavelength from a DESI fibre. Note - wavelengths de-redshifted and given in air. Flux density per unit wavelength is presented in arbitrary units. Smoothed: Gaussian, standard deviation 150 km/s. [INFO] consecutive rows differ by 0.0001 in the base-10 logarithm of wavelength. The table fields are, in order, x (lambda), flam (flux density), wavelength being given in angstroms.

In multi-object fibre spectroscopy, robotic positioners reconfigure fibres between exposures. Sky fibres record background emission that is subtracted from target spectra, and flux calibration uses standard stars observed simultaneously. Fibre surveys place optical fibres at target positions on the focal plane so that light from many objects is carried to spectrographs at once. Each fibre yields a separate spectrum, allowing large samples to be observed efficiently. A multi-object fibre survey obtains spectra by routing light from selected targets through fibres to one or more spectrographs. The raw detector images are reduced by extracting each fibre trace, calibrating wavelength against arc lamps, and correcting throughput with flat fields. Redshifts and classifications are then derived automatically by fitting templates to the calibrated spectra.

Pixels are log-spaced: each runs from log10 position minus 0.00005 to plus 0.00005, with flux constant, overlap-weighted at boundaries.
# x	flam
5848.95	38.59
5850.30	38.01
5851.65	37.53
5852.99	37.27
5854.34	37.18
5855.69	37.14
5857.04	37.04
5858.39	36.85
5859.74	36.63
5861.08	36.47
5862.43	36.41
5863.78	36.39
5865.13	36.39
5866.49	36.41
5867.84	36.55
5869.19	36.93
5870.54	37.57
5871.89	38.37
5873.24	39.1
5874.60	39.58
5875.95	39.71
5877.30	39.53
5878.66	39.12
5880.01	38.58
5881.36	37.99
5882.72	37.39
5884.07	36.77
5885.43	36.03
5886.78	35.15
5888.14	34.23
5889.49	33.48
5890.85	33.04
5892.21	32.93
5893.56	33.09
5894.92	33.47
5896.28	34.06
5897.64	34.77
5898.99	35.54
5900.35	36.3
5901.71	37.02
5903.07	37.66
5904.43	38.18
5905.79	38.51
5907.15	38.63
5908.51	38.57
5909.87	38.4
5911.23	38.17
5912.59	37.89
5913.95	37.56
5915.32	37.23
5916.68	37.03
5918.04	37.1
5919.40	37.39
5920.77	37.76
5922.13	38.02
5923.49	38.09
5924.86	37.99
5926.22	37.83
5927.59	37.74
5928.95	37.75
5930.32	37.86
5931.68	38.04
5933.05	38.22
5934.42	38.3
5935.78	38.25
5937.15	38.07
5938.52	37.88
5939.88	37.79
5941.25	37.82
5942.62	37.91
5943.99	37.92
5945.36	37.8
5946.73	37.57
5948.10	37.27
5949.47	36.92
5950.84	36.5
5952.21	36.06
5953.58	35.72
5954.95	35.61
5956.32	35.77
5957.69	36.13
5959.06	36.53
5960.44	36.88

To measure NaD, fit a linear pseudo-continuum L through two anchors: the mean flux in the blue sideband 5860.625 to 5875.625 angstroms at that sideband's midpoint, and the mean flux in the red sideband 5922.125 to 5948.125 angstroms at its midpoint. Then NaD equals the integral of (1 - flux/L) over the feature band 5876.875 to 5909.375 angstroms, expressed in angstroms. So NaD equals 1.1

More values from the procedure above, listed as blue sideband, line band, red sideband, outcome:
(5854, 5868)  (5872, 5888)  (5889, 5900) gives -1.3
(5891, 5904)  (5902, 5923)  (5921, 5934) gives -0.8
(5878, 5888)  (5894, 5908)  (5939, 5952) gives 0.3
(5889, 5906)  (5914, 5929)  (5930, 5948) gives -0.4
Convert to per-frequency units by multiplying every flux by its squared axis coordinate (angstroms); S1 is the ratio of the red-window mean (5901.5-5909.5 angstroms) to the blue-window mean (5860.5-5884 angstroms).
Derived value 1.02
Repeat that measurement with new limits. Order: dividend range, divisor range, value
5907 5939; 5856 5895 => 1.05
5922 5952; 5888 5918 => 1.05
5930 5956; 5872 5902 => 1.05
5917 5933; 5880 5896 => 1.09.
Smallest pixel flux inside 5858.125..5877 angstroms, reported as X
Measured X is 36.39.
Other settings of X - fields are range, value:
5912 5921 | 37.03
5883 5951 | 32.93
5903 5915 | 37.56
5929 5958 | 35.61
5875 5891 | 33.04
